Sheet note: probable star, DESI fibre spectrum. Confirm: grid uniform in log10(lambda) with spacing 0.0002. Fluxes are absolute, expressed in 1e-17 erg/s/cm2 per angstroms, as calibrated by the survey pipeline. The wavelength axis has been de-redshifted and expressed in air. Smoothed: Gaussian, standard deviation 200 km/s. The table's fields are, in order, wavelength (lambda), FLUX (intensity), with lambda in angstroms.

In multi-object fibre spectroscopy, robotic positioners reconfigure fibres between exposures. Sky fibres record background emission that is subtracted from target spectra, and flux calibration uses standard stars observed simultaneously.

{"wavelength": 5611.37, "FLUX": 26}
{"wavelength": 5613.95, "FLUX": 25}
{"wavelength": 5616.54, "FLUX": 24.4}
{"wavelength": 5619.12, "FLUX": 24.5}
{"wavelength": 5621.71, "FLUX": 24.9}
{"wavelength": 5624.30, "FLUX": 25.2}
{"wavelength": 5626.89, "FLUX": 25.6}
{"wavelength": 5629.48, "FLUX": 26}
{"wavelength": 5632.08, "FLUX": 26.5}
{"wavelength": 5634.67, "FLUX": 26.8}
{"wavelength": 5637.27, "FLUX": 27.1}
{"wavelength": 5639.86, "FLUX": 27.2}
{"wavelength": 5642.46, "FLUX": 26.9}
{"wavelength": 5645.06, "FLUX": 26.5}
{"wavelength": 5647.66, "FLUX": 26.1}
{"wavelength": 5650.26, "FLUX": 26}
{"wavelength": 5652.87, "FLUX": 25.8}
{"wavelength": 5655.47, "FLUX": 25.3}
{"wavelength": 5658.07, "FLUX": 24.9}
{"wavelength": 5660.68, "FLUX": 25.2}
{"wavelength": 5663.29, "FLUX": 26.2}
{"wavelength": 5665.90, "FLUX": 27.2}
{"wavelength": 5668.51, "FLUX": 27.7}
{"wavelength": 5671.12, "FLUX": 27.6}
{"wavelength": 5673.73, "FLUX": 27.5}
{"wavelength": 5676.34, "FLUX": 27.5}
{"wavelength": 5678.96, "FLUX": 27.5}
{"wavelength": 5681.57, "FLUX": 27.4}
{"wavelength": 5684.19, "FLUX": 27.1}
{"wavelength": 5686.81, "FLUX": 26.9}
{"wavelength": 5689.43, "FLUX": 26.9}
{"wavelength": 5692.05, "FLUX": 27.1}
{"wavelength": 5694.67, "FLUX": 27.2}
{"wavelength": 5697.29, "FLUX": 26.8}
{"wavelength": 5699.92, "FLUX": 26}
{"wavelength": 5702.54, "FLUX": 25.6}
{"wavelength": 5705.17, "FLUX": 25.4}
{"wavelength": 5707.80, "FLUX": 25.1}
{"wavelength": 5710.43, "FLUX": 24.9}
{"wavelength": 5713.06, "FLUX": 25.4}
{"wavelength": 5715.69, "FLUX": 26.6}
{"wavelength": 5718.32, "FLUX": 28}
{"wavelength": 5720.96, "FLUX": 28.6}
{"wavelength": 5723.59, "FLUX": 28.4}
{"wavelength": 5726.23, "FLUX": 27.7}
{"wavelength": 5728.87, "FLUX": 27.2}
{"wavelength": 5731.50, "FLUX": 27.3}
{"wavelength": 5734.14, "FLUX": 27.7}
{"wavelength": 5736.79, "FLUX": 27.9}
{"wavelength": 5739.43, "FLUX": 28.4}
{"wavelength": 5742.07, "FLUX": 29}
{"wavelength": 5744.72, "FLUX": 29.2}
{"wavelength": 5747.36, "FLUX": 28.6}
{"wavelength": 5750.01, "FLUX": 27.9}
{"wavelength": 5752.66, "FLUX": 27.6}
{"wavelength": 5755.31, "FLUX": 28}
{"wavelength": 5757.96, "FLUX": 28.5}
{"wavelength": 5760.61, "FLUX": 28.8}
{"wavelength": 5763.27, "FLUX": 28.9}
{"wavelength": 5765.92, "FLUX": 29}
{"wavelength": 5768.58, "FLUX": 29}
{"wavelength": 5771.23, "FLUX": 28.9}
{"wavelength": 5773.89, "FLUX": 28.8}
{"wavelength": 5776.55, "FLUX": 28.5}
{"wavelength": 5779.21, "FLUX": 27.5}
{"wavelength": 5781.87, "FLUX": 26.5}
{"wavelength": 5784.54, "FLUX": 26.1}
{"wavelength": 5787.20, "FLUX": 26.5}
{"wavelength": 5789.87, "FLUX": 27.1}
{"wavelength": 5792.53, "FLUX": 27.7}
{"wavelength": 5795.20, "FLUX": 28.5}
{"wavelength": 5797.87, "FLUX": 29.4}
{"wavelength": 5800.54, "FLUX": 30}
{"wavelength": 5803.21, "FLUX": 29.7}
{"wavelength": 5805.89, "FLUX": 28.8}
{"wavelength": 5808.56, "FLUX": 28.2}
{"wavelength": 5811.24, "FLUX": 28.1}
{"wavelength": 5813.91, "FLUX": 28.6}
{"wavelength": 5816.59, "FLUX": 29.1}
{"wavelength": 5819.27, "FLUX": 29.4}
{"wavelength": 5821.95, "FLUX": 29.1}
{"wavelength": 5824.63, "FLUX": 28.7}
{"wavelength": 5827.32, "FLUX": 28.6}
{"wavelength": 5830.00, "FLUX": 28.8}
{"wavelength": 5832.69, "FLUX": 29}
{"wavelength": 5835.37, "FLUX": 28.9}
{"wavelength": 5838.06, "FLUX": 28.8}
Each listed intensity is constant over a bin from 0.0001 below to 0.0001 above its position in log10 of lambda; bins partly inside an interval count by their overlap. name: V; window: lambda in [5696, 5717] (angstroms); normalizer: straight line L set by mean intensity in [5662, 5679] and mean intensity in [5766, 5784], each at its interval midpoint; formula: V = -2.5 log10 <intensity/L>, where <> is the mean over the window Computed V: 0.08 mag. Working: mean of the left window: 27.3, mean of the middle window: 25.7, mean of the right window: 28.2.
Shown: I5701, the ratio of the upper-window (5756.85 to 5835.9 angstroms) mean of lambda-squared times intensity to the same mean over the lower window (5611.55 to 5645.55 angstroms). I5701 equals 1.2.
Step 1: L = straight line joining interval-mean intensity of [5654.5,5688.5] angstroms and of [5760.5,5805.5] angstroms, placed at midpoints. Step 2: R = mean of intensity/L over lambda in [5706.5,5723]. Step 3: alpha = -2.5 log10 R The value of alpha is 0.03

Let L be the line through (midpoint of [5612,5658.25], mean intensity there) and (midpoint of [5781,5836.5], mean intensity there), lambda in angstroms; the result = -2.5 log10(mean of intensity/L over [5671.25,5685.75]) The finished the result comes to -0.037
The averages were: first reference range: 25.8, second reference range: 28.4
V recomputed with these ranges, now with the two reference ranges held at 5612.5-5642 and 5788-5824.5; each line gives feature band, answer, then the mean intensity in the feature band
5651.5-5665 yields 0.03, 25.5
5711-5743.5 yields -0.01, 27.6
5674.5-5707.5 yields 0.00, 26.7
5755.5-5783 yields -0.01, 28.4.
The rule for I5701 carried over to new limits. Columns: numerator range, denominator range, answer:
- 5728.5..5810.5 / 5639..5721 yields 1.10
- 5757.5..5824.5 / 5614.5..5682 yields 1.14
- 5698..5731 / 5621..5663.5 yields 1.05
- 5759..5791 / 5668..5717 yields 1.08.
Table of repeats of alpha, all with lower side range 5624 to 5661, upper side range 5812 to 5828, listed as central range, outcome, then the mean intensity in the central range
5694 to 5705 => 0.03 mag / 26.2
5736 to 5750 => -0.03 mag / 28.6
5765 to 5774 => -0.03 mag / 28.9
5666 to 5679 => -0.04 mag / 27.5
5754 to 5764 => -0.02 mag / 28.5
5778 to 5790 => 0.07 mag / 26.7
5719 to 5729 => -0.03 mag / 28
